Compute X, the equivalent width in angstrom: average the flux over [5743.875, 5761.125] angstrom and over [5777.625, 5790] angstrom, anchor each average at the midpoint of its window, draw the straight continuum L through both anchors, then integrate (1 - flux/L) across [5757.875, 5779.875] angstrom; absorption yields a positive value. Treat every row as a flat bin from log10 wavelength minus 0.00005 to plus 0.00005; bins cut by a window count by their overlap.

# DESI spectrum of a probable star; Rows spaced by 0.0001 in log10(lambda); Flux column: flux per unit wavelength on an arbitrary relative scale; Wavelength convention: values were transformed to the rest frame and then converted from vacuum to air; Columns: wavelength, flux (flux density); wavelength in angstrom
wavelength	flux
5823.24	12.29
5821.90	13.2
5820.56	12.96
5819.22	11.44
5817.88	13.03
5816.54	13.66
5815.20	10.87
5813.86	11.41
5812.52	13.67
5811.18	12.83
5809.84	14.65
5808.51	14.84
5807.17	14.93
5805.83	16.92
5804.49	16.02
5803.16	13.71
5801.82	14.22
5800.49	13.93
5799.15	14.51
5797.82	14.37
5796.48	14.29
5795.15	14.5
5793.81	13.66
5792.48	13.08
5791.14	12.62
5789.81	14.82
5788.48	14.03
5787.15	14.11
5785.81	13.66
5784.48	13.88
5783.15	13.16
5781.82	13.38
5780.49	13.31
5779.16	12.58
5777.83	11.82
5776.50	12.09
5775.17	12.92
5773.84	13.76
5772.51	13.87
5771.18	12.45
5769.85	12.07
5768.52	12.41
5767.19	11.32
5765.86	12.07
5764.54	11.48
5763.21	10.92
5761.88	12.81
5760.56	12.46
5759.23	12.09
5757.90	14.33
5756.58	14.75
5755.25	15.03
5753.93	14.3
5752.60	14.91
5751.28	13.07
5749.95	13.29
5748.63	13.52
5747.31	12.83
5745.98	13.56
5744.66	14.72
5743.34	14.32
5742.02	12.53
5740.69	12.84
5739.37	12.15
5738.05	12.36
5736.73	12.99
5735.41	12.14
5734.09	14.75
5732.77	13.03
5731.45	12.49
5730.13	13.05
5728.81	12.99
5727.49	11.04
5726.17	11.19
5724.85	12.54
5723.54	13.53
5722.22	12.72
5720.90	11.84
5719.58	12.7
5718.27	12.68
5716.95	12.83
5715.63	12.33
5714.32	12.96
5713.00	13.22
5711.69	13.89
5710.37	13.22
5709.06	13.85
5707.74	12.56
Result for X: 2.0 angstrom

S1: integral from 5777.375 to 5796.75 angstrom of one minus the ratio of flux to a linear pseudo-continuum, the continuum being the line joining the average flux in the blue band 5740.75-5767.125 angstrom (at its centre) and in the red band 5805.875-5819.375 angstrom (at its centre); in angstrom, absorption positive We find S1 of -0.3 angstrom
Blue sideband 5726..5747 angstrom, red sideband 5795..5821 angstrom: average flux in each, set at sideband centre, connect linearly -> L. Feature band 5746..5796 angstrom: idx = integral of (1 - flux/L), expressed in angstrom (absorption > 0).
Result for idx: 0.7 angstrom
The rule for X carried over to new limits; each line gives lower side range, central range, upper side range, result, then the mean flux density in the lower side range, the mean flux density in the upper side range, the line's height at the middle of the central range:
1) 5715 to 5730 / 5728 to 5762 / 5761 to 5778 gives -2.7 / 12.4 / 12.3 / 12.4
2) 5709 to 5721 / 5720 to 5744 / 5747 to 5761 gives 1.1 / 13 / 13.7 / 13.3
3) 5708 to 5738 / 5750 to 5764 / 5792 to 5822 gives -0.3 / 12.8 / 13.8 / 13.2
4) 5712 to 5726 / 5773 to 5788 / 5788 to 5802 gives 0.6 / 12.7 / 14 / 13.8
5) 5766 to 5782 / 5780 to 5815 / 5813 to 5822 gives -4.3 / 12.6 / 12.3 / 12.5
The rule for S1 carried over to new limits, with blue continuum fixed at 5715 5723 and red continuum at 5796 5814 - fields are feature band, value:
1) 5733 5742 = 0.05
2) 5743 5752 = -0.32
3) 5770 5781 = 0.75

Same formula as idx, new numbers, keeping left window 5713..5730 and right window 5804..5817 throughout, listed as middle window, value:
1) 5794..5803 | -0.3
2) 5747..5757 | -0.8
